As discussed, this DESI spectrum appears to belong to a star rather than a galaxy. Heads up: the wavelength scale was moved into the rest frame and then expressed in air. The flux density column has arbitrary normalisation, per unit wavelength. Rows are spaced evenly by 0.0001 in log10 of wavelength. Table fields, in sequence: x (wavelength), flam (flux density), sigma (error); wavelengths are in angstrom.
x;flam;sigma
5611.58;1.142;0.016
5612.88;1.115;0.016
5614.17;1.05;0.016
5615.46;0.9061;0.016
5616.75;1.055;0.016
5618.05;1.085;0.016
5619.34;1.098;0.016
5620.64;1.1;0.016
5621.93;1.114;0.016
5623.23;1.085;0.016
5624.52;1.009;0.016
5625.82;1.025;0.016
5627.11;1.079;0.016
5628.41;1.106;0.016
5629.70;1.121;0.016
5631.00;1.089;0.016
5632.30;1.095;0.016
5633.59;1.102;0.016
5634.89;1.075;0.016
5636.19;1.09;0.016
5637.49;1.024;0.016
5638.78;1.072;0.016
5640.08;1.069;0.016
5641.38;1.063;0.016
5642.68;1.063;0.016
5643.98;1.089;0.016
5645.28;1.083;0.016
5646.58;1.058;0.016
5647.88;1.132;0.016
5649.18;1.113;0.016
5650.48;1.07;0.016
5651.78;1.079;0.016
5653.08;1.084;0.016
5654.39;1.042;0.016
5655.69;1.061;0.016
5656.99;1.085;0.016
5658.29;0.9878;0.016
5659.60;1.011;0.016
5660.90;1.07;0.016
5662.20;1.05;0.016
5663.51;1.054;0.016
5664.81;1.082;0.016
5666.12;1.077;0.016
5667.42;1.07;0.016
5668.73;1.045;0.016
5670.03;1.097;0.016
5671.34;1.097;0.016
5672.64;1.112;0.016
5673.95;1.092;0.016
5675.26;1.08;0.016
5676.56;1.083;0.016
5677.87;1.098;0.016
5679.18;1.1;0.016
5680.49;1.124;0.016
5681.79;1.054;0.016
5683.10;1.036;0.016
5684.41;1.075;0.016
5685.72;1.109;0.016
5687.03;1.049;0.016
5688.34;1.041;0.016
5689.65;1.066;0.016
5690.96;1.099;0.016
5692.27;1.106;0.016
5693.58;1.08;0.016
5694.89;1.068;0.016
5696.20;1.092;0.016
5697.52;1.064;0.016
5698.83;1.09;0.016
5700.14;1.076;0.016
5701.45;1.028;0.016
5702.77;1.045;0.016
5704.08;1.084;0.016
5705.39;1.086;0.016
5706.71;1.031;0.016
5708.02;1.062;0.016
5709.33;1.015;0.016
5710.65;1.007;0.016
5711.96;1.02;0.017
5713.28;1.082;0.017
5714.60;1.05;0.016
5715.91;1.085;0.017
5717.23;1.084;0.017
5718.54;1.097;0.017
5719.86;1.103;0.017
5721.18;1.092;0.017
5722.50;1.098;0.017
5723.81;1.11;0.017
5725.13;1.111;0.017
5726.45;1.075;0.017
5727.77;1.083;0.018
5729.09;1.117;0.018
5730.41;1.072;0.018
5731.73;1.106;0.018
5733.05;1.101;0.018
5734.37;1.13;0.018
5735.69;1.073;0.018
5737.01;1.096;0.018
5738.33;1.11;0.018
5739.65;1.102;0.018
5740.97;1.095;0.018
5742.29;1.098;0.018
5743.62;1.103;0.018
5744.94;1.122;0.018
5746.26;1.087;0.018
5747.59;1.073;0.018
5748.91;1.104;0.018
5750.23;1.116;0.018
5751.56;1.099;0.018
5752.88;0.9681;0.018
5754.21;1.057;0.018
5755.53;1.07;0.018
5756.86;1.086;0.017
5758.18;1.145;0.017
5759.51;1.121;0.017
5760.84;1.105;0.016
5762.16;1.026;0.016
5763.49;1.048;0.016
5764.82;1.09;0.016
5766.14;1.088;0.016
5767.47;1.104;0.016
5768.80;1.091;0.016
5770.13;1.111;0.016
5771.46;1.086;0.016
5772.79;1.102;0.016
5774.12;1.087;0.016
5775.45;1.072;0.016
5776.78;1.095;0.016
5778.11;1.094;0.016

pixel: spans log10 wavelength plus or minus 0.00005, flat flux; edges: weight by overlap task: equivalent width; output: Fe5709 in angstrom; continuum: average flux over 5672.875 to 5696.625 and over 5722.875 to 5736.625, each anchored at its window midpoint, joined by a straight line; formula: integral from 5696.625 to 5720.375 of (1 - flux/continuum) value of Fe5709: 0.6 angstrom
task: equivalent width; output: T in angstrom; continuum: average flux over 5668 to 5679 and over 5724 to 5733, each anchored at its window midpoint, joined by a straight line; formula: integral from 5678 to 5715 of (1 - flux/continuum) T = 0.8 angstrom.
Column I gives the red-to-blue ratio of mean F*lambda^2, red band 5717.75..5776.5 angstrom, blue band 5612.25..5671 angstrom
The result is 1.06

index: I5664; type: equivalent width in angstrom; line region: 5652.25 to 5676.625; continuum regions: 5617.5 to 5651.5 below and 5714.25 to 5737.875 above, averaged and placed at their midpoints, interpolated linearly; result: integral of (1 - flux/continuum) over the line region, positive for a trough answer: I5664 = 0.4 angstrom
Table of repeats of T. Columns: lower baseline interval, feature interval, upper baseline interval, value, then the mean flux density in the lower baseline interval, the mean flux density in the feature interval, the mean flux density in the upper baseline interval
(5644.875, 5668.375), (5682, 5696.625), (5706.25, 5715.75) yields -0.3 angstrom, 1.07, 1.07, 1.04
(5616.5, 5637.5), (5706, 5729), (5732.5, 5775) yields 0.3 angstrom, 1.08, 1.07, 1.09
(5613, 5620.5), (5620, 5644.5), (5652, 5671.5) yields -0.6 angstrom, 1.05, 1.08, 1.06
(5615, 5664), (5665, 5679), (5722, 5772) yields -0.1 angstrom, 1.07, 1.09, 1.09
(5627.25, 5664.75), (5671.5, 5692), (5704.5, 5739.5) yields -0.1 angstrom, 1.07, 1.08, 1.08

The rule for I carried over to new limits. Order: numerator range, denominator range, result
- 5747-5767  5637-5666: 1.05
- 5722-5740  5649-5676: 1.05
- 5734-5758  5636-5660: 1.06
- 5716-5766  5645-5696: 1.04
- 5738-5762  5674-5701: 1.03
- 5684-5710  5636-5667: 1.02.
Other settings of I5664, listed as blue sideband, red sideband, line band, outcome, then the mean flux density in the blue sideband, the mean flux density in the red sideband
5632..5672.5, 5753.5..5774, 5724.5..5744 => -0.3 angstrom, 1.07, 1.09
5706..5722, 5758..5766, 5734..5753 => -0.3 angstrom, 1.06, 1.09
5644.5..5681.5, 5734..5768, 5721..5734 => -0.1 angstrom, 1.08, 1.09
